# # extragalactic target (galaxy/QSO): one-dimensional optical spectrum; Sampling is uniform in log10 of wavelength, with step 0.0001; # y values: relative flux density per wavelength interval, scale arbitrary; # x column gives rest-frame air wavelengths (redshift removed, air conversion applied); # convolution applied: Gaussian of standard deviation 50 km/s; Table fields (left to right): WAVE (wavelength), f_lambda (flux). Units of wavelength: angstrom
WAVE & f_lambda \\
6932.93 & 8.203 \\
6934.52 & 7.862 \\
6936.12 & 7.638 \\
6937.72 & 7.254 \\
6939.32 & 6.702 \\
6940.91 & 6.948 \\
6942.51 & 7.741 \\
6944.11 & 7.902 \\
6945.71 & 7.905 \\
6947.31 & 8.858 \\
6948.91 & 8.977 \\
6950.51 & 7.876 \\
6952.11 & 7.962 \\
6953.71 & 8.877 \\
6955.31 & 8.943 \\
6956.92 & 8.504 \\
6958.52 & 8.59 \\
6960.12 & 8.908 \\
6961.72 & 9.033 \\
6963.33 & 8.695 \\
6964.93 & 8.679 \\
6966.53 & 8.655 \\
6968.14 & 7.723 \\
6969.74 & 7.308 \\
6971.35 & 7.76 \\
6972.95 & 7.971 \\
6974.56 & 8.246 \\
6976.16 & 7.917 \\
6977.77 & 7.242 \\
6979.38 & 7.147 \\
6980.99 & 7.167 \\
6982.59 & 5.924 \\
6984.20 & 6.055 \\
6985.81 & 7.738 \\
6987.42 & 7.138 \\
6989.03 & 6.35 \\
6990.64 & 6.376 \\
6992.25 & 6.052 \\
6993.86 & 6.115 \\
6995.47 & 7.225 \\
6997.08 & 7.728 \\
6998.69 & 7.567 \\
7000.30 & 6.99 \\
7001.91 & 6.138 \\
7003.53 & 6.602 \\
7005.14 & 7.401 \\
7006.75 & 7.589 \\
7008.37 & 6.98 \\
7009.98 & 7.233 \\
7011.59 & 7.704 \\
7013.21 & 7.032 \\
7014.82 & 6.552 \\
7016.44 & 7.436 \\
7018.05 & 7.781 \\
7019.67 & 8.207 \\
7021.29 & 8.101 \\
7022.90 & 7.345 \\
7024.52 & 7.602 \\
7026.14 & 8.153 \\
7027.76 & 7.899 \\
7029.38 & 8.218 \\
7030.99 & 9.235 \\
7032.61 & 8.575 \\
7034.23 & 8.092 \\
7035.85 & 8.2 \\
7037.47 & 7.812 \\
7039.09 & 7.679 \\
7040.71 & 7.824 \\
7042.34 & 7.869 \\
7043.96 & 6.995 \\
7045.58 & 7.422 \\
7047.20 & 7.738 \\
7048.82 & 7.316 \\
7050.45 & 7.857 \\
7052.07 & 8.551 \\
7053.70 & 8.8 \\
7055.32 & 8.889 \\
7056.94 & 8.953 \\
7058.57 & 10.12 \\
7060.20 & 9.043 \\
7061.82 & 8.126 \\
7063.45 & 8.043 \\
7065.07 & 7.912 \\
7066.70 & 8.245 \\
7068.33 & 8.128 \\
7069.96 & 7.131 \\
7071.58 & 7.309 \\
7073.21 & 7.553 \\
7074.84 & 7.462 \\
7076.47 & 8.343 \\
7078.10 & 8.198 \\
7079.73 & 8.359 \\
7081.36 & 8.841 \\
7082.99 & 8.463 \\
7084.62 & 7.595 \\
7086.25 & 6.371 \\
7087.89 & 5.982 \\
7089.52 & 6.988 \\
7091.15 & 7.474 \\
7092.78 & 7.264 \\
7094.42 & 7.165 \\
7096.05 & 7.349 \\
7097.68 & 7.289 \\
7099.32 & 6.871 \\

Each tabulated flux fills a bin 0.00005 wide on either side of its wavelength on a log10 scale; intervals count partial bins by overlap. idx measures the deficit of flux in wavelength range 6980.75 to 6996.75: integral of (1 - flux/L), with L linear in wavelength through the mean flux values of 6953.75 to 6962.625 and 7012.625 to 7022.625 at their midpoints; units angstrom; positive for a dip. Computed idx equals 3.0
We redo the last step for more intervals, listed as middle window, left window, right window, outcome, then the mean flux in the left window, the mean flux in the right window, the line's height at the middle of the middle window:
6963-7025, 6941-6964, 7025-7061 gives 7.7 angstrom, 8.43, 8.23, 8.34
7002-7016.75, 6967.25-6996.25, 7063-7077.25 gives 0.4 angstrom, 7.08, 7.79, 7.3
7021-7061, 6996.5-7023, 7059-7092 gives -3.3 angstrom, 7.31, 7.81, 7.55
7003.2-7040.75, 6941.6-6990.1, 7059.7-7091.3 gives 0.5 angstrom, 7.91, 7.77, 7.84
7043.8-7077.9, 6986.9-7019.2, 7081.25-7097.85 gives -4.4 angstrom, 7.01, 7.28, 7.19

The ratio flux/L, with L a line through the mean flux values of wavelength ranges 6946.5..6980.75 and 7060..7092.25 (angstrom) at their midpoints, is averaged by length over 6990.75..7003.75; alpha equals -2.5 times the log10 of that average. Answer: 0.19 mag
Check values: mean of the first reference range 8.26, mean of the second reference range 7.75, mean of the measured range 6.79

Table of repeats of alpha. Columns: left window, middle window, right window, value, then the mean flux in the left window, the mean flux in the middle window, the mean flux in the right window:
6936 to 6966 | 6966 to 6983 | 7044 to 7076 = 0.09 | 8.23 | 7.57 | 8.11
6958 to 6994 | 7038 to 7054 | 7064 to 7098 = -0.03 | 7.53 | 7.77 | 7.6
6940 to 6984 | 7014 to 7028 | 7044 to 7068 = 0.07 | 8.02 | 7.66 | 8.31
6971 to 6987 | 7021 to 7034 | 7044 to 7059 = -0.02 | 7.3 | 8.14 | 8.29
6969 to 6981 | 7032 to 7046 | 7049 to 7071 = 0.05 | 7.62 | 7.83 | 8.4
